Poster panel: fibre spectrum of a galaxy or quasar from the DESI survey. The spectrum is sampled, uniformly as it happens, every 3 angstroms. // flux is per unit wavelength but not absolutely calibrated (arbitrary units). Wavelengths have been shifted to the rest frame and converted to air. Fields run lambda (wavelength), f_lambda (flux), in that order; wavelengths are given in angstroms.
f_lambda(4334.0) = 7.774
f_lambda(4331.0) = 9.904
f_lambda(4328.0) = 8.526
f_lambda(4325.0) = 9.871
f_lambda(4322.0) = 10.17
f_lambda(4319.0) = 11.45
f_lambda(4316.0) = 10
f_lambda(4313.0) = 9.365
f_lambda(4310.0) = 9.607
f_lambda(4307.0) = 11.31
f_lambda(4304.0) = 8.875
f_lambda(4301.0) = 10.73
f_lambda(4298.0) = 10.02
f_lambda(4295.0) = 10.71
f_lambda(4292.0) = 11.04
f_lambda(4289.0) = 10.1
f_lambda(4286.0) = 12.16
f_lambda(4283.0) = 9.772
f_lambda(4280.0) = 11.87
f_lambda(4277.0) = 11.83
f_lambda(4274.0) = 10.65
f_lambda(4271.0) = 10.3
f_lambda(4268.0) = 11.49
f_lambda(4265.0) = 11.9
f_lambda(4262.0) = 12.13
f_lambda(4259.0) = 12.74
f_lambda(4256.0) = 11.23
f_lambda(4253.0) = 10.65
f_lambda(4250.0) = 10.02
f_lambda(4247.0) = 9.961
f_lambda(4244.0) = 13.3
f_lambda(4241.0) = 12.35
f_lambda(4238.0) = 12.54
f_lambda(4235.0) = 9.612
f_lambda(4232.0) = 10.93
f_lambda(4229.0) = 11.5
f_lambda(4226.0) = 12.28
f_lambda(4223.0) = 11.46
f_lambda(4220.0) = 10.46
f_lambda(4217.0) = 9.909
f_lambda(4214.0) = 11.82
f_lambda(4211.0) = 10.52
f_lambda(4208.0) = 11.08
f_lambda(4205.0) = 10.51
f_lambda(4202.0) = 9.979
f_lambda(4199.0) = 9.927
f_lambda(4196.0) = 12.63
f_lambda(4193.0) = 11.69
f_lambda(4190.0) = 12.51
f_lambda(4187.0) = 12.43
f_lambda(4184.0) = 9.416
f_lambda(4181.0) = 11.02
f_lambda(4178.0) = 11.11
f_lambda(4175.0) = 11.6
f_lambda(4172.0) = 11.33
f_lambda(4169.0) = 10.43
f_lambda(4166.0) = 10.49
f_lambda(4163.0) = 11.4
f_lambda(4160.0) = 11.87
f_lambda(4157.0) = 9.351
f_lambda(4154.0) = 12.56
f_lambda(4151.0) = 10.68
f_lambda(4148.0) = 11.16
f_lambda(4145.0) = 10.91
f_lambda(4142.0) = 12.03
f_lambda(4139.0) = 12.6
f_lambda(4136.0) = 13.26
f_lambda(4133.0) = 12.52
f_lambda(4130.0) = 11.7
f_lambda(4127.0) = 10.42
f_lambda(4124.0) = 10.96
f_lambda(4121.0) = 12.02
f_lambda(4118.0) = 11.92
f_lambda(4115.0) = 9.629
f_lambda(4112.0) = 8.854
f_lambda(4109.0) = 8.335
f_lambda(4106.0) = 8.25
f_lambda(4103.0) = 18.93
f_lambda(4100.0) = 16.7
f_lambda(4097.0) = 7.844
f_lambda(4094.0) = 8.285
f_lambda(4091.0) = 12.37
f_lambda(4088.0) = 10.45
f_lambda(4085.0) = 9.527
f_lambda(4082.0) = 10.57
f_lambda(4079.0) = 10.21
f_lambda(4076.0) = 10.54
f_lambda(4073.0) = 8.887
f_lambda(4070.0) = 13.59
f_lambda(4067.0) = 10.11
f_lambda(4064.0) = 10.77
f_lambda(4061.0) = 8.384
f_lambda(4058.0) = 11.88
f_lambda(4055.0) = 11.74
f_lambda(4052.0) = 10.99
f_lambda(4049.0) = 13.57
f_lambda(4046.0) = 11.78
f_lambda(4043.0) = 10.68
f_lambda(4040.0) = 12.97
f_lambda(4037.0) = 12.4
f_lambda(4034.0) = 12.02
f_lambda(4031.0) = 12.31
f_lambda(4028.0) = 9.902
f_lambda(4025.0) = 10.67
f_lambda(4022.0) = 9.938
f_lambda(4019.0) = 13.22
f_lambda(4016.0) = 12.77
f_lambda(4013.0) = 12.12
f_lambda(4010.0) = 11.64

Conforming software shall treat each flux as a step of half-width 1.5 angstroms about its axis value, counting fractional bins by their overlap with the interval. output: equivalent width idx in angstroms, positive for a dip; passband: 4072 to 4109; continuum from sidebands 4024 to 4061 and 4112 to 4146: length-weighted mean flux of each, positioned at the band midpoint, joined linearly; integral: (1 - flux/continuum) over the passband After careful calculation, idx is 1.9 angstroms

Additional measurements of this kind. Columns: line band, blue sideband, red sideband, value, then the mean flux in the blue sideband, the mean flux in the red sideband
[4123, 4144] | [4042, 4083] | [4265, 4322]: -2.01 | 11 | 10.6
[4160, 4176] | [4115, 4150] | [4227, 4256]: 0.57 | 11.7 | 11.2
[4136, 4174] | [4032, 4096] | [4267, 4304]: -1.35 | 11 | 10.8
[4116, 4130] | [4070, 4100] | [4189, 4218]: -0.94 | 10.4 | 11.1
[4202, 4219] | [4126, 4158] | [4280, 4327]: 0.61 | 11.6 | 10.4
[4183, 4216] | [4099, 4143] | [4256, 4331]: 0.47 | 11.8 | 10.7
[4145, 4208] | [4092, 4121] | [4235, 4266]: 1.15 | 11.1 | 11.6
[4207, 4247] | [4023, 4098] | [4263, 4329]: -2.45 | 10.9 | 10.6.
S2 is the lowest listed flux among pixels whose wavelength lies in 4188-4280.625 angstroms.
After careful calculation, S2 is 9.612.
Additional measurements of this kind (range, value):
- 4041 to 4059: 10.68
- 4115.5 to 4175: 9.351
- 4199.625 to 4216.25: 9.979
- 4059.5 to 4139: 7.844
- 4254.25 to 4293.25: 9.772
